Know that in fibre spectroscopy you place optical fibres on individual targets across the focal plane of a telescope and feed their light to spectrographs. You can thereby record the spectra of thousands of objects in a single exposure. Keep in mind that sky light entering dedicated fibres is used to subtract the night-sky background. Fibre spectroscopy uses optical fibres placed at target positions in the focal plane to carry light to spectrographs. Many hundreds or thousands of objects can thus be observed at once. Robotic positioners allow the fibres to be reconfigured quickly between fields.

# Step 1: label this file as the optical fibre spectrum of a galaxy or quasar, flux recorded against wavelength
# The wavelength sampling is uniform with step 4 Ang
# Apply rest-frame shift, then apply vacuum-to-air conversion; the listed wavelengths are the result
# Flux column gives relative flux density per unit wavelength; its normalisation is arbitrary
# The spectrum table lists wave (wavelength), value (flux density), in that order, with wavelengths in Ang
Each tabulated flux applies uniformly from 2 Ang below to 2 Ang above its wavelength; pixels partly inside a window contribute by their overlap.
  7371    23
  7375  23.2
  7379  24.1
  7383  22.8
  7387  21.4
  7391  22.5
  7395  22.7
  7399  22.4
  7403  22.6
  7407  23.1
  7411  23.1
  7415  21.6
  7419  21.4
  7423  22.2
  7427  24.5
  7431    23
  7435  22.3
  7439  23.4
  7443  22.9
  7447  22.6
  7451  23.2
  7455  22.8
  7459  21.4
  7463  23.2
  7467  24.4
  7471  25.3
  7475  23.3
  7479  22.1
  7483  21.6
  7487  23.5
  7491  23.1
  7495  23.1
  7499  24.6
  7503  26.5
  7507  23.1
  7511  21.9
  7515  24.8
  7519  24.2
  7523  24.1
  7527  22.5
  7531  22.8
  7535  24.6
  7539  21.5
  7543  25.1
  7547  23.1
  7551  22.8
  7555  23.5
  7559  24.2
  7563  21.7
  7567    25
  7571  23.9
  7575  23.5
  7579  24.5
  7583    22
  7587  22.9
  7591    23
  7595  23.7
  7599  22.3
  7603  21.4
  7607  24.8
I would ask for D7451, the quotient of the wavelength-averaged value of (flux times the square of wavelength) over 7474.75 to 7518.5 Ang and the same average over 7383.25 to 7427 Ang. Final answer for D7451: 1.07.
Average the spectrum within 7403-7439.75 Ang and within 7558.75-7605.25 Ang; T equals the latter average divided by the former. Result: 1.02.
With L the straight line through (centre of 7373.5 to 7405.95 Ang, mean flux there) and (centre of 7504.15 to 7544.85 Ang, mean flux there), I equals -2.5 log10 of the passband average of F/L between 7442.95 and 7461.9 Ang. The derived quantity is 0.024 mag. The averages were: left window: 22.7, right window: 23.5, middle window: 22.6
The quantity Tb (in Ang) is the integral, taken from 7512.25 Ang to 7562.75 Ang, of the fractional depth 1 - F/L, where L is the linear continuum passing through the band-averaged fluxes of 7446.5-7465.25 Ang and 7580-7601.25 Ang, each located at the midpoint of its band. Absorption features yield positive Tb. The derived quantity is -1.6 Ang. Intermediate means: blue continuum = 22.7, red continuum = 22.8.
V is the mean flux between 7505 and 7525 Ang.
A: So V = 23.6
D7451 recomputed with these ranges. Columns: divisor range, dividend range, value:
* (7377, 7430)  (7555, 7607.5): 1.08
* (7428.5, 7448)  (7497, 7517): 1.08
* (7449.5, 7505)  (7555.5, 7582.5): 1.04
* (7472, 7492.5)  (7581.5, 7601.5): 1.03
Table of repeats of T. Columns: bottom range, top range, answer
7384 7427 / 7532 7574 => 1.05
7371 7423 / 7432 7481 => 1.02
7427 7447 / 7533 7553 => 1.02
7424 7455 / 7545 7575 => 1.02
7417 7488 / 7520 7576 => 1.02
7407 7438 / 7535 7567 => 1.03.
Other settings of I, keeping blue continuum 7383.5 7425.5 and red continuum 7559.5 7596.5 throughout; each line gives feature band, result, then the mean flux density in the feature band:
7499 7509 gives -0.08 mag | 24.8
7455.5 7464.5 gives 0.02 mag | 22.3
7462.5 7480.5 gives -0.05 mag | 23.7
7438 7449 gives -0.02 mag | 22.9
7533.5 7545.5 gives -0.02 mag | 23.7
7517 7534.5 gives -0.02 mag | 23.5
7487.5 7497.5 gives -0.02 mag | 23.2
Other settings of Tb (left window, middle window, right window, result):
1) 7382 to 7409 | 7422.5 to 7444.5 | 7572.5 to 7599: -0.5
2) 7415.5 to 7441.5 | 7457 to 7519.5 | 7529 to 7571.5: -1.1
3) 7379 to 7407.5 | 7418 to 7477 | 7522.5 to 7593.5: -0.6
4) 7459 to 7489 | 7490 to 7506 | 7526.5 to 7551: -0.7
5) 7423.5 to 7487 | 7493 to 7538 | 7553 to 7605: -1.3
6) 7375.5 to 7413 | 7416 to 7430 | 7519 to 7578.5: 0.2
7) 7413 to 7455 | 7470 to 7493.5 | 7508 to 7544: 0.0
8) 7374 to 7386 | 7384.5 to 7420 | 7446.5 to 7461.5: 1.0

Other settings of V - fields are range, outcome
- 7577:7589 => 23.1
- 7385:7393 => 21.9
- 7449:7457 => 23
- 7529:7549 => 23.4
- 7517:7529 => 23.6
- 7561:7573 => 23.5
